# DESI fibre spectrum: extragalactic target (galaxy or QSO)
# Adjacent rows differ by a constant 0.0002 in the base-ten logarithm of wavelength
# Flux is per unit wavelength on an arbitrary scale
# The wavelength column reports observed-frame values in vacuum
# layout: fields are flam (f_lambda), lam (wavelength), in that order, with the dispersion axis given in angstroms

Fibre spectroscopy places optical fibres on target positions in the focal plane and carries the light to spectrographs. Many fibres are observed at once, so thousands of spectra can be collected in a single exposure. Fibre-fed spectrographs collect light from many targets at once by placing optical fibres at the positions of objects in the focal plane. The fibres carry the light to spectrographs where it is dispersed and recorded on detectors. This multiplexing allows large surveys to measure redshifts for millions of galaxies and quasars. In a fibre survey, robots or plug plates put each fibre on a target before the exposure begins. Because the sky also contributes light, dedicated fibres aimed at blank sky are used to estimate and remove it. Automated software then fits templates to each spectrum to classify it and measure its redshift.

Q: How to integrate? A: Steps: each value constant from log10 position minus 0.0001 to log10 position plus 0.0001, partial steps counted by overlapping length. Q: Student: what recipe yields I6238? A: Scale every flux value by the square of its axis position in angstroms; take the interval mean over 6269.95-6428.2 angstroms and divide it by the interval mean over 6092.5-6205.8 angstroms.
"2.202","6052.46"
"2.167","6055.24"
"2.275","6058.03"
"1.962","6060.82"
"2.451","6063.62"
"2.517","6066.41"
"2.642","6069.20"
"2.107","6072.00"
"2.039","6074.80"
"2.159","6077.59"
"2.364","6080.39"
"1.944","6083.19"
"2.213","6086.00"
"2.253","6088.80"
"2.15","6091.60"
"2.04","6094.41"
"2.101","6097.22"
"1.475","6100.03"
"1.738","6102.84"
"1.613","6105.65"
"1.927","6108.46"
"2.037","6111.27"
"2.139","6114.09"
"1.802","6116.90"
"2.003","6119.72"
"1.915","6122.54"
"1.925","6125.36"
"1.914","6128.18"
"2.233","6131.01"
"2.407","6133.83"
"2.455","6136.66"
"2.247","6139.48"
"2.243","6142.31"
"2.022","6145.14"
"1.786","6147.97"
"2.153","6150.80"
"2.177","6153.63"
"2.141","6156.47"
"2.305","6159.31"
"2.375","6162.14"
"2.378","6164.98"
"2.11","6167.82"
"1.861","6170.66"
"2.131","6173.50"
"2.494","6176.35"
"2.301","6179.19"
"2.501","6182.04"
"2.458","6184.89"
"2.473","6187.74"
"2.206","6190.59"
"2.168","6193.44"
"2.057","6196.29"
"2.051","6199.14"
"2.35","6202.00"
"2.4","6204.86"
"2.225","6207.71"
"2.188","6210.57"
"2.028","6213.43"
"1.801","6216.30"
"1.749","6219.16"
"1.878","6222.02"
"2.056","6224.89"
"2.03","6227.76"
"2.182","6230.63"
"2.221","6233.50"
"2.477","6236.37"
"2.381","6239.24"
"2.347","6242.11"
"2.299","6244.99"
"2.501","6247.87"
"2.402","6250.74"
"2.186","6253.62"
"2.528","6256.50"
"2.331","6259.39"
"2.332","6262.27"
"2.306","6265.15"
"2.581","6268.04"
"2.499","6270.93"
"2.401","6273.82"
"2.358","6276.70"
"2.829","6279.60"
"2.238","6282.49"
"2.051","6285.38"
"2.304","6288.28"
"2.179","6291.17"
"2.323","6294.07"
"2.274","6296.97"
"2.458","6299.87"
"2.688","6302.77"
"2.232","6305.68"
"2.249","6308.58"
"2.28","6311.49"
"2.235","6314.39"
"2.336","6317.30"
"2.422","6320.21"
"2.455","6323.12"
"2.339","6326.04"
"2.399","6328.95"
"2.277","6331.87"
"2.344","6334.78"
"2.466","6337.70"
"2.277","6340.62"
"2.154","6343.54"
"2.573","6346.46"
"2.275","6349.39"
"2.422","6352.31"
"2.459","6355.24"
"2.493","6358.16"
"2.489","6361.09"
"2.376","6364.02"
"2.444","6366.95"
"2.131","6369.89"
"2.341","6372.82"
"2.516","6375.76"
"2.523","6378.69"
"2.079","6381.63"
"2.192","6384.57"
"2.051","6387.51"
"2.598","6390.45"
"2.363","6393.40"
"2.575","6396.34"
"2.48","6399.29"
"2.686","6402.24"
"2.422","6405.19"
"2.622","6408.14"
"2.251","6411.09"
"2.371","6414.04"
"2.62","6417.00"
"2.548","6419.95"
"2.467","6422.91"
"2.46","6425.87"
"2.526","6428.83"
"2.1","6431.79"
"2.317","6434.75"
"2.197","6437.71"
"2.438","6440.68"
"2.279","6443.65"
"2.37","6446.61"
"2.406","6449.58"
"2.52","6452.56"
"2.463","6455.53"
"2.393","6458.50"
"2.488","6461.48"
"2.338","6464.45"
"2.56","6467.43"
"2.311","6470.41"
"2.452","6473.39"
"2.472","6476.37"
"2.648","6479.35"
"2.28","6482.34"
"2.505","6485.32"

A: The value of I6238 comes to 1.2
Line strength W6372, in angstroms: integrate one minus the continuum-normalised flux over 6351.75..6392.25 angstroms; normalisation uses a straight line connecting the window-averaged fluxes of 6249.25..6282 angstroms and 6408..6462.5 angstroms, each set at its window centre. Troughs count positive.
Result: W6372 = 0.8 angstroms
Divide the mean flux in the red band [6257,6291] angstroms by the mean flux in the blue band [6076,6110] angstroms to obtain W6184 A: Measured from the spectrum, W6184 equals 1.2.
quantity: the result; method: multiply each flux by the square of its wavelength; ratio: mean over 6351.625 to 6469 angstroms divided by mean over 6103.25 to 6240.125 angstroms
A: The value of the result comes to 1.2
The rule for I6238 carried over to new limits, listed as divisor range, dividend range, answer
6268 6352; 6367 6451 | 1.05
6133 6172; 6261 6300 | 1.13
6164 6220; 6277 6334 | 1.11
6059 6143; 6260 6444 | 1.23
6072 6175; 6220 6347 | 1.18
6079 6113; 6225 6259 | 1.22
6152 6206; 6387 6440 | 1.16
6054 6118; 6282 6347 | 1.20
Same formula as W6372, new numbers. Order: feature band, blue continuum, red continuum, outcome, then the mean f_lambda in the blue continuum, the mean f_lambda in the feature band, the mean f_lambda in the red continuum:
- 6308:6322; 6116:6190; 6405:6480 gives 0.0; 2.19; 2.31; 2.42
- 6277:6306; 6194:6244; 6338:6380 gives -1.1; 2.14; 2.36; 2.39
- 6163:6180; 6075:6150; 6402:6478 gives -0.8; 2.04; 2.21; 2.42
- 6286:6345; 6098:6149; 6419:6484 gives -2.4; 2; 2.33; 2.41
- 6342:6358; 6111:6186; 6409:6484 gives -0.4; 2.17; 2.39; 2.41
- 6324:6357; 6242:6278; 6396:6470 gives 0.6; 2.39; 2.37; 2.43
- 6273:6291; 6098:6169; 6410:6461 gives -1.0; 2.06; 2.35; 2.4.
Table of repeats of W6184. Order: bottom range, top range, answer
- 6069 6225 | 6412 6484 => 1.14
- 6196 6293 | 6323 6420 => 1.06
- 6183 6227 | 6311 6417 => 1.11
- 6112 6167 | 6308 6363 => 1.11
